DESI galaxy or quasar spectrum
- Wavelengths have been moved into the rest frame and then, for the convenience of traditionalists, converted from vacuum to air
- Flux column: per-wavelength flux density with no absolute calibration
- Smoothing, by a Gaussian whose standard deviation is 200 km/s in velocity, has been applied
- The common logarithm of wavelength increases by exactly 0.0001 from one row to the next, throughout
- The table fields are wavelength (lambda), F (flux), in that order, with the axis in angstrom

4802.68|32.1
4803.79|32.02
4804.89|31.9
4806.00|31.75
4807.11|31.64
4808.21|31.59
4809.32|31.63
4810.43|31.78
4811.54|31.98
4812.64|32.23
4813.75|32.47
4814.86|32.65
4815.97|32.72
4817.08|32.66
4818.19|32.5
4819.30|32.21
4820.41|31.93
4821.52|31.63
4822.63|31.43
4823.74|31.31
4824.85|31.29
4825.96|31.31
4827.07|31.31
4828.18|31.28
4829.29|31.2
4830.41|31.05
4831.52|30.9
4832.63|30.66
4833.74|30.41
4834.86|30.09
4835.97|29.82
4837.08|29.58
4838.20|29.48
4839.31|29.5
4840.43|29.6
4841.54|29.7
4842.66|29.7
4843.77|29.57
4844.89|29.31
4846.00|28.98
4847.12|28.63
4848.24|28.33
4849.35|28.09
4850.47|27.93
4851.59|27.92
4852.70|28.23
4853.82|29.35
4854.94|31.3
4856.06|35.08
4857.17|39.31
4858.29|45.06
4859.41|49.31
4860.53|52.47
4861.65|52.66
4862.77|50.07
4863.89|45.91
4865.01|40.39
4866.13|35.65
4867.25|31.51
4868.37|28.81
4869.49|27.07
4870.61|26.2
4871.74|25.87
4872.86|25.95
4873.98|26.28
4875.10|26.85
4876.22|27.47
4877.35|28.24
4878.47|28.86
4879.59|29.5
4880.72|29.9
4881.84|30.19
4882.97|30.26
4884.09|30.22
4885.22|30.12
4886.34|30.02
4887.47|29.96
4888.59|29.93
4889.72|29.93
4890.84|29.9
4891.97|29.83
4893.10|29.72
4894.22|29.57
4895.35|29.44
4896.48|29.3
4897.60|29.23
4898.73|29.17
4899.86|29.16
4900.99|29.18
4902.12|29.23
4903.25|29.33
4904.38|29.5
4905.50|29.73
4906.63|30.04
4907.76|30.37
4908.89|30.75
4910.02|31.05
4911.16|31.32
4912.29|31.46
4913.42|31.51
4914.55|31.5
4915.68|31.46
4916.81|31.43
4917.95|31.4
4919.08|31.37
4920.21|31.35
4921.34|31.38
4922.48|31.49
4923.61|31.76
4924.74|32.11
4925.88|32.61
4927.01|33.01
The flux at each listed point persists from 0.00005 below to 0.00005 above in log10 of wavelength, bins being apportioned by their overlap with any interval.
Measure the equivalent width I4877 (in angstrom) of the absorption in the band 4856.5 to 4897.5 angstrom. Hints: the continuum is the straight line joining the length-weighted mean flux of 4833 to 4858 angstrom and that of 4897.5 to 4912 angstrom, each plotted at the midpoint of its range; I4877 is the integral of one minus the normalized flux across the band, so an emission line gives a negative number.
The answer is -4.1 angstrom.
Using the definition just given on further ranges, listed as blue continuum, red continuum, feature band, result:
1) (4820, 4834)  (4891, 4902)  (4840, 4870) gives -4.3 angstrom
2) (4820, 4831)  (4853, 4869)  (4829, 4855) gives 4.3 angstrom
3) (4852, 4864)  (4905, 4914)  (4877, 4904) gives 3.9 angstrom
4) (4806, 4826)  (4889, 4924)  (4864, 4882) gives 0.7 angstrom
